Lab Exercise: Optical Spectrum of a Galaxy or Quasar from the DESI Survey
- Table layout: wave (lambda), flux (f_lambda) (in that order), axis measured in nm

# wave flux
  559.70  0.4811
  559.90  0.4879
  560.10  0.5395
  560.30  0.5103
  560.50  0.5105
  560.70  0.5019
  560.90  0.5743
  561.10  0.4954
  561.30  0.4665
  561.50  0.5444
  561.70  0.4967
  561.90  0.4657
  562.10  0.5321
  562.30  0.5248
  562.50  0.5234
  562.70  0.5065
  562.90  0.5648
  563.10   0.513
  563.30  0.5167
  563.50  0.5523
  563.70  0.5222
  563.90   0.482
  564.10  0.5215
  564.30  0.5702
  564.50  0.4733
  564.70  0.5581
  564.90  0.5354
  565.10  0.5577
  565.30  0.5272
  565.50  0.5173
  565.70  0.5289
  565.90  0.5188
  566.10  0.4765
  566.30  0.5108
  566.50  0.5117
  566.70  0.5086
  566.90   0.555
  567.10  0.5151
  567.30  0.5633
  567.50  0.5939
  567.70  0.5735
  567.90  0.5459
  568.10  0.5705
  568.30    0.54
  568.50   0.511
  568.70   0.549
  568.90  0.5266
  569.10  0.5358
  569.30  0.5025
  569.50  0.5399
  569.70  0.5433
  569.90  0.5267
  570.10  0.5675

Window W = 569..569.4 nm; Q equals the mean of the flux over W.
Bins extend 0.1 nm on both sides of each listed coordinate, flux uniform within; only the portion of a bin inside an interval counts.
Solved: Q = 0.519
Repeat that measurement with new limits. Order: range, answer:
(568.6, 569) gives 0.538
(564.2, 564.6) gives 0.522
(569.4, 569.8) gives 0.542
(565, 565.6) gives 0.534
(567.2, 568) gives 0.569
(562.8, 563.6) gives 0.537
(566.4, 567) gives 0.525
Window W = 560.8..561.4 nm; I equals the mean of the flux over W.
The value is 0.512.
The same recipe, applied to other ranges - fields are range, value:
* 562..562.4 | 0.528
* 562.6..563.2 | 0.528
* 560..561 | 0.527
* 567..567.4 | 0.539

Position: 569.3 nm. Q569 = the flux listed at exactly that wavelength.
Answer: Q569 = 0.5025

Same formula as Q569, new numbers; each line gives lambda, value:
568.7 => 0.549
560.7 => 0.5019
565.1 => 0.5577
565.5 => 0.5173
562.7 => 0.5065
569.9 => 0.5267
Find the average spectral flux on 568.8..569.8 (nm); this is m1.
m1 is 0.53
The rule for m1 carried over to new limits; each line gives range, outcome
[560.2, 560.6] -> 0.51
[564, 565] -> 0.532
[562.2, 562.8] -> 0.518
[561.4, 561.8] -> 0.521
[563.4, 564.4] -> 0.53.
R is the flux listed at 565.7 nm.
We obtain 0.5289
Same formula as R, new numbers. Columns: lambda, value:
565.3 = 0.5272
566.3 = 0.5108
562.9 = 0.5648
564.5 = 0.4733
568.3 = 0.54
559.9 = 0.4879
